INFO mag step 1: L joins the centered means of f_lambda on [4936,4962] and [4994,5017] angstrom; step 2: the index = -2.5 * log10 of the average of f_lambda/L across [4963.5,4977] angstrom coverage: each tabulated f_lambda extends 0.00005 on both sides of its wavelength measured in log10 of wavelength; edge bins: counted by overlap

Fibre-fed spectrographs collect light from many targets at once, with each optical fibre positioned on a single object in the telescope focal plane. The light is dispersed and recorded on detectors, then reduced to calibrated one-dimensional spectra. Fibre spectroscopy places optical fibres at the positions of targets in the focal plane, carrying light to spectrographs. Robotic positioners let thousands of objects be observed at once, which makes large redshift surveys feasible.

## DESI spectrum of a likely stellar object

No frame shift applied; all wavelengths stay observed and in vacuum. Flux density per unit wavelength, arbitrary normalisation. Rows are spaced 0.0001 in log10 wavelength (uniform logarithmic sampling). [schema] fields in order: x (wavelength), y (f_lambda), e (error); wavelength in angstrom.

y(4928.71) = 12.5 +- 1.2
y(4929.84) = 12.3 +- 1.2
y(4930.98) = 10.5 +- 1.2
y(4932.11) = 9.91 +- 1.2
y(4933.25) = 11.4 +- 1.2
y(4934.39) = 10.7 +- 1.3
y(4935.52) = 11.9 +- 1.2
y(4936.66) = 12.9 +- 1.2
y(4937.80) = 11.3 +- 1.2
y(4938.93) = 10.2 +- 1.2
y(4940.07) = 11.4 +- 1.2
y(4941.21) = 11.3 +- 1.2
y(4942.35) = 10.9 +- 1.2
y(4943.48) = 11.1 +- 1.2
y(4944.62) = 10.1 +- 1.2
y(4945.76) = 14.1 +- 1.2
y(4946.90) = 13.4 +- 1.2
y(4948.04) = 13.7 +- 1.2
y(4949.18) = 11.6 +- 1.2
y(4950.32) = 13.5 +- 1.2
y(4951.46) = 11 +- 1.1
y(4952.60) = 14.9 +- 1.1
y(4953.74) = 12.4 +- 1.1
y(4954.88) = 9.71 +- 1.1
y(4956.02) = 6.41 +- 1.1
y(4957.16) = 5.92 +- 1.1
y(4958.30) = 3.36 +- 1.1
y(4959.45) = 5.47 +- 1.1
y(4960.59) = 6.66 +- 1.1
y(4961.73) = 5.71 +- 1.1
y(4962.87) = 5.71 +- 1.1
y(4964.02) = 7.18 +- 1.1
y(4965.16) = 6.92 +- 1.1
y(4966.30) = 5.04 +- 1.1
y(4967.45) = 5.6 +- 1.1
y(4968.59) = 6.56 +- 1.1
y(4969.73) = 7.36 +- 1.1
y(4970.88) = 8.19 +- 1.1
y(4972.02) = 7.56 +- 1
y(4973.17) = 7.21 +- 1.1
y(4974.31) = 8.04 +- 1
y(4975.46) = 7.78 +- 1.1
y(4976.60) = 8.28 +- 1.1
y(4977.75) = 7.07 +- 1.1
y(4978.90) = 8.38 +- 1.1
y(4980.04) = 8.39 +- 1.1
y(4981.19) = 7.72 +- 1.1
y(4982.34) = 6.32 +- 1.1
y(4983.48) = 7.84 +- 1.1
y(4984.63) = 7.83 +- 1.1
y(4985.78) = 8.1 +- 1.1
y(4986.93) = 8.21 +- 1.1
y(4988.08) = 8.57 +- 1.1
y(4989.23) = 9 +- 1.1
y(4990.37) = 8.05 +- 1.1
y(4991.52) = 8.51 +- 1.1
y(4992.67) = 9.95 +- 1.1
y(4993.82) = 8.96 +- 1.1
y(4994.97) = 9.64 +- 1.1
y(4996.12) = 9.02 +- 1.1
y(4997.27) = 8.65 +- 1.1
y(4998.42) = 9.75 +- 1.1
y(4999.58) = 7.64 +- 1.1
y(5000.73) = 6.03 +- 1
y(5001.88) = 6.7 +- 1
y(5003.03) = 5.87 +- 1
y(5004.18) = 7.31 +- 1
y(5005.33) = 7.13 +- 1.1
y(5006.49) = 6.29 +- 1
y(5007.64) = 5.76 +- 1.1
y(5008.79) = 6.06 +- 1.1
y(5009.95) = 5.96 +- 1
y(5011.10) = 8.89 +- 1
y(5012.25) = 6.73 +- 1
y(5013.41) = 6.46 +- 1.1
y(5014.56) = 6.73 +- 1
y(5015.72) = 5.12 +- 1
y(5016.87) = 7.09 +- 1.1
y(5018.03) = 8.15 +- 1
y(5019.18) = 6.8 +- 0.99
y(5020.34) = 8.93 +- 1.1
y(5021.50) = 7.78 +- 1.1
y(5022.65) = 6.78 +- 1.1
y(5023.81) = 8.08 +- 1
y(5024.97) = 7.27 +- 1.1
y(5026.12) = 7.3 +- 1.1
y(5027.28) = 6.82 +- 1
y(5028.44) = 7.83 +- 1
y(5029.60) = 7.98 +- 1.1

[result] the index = 0.269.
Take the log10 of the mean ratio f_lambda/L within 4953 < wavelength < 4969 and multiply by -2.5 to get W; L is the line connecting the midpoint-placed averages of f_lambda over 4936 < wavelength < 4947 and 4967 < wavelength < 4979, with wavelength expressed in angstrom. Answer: 0.33 mag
